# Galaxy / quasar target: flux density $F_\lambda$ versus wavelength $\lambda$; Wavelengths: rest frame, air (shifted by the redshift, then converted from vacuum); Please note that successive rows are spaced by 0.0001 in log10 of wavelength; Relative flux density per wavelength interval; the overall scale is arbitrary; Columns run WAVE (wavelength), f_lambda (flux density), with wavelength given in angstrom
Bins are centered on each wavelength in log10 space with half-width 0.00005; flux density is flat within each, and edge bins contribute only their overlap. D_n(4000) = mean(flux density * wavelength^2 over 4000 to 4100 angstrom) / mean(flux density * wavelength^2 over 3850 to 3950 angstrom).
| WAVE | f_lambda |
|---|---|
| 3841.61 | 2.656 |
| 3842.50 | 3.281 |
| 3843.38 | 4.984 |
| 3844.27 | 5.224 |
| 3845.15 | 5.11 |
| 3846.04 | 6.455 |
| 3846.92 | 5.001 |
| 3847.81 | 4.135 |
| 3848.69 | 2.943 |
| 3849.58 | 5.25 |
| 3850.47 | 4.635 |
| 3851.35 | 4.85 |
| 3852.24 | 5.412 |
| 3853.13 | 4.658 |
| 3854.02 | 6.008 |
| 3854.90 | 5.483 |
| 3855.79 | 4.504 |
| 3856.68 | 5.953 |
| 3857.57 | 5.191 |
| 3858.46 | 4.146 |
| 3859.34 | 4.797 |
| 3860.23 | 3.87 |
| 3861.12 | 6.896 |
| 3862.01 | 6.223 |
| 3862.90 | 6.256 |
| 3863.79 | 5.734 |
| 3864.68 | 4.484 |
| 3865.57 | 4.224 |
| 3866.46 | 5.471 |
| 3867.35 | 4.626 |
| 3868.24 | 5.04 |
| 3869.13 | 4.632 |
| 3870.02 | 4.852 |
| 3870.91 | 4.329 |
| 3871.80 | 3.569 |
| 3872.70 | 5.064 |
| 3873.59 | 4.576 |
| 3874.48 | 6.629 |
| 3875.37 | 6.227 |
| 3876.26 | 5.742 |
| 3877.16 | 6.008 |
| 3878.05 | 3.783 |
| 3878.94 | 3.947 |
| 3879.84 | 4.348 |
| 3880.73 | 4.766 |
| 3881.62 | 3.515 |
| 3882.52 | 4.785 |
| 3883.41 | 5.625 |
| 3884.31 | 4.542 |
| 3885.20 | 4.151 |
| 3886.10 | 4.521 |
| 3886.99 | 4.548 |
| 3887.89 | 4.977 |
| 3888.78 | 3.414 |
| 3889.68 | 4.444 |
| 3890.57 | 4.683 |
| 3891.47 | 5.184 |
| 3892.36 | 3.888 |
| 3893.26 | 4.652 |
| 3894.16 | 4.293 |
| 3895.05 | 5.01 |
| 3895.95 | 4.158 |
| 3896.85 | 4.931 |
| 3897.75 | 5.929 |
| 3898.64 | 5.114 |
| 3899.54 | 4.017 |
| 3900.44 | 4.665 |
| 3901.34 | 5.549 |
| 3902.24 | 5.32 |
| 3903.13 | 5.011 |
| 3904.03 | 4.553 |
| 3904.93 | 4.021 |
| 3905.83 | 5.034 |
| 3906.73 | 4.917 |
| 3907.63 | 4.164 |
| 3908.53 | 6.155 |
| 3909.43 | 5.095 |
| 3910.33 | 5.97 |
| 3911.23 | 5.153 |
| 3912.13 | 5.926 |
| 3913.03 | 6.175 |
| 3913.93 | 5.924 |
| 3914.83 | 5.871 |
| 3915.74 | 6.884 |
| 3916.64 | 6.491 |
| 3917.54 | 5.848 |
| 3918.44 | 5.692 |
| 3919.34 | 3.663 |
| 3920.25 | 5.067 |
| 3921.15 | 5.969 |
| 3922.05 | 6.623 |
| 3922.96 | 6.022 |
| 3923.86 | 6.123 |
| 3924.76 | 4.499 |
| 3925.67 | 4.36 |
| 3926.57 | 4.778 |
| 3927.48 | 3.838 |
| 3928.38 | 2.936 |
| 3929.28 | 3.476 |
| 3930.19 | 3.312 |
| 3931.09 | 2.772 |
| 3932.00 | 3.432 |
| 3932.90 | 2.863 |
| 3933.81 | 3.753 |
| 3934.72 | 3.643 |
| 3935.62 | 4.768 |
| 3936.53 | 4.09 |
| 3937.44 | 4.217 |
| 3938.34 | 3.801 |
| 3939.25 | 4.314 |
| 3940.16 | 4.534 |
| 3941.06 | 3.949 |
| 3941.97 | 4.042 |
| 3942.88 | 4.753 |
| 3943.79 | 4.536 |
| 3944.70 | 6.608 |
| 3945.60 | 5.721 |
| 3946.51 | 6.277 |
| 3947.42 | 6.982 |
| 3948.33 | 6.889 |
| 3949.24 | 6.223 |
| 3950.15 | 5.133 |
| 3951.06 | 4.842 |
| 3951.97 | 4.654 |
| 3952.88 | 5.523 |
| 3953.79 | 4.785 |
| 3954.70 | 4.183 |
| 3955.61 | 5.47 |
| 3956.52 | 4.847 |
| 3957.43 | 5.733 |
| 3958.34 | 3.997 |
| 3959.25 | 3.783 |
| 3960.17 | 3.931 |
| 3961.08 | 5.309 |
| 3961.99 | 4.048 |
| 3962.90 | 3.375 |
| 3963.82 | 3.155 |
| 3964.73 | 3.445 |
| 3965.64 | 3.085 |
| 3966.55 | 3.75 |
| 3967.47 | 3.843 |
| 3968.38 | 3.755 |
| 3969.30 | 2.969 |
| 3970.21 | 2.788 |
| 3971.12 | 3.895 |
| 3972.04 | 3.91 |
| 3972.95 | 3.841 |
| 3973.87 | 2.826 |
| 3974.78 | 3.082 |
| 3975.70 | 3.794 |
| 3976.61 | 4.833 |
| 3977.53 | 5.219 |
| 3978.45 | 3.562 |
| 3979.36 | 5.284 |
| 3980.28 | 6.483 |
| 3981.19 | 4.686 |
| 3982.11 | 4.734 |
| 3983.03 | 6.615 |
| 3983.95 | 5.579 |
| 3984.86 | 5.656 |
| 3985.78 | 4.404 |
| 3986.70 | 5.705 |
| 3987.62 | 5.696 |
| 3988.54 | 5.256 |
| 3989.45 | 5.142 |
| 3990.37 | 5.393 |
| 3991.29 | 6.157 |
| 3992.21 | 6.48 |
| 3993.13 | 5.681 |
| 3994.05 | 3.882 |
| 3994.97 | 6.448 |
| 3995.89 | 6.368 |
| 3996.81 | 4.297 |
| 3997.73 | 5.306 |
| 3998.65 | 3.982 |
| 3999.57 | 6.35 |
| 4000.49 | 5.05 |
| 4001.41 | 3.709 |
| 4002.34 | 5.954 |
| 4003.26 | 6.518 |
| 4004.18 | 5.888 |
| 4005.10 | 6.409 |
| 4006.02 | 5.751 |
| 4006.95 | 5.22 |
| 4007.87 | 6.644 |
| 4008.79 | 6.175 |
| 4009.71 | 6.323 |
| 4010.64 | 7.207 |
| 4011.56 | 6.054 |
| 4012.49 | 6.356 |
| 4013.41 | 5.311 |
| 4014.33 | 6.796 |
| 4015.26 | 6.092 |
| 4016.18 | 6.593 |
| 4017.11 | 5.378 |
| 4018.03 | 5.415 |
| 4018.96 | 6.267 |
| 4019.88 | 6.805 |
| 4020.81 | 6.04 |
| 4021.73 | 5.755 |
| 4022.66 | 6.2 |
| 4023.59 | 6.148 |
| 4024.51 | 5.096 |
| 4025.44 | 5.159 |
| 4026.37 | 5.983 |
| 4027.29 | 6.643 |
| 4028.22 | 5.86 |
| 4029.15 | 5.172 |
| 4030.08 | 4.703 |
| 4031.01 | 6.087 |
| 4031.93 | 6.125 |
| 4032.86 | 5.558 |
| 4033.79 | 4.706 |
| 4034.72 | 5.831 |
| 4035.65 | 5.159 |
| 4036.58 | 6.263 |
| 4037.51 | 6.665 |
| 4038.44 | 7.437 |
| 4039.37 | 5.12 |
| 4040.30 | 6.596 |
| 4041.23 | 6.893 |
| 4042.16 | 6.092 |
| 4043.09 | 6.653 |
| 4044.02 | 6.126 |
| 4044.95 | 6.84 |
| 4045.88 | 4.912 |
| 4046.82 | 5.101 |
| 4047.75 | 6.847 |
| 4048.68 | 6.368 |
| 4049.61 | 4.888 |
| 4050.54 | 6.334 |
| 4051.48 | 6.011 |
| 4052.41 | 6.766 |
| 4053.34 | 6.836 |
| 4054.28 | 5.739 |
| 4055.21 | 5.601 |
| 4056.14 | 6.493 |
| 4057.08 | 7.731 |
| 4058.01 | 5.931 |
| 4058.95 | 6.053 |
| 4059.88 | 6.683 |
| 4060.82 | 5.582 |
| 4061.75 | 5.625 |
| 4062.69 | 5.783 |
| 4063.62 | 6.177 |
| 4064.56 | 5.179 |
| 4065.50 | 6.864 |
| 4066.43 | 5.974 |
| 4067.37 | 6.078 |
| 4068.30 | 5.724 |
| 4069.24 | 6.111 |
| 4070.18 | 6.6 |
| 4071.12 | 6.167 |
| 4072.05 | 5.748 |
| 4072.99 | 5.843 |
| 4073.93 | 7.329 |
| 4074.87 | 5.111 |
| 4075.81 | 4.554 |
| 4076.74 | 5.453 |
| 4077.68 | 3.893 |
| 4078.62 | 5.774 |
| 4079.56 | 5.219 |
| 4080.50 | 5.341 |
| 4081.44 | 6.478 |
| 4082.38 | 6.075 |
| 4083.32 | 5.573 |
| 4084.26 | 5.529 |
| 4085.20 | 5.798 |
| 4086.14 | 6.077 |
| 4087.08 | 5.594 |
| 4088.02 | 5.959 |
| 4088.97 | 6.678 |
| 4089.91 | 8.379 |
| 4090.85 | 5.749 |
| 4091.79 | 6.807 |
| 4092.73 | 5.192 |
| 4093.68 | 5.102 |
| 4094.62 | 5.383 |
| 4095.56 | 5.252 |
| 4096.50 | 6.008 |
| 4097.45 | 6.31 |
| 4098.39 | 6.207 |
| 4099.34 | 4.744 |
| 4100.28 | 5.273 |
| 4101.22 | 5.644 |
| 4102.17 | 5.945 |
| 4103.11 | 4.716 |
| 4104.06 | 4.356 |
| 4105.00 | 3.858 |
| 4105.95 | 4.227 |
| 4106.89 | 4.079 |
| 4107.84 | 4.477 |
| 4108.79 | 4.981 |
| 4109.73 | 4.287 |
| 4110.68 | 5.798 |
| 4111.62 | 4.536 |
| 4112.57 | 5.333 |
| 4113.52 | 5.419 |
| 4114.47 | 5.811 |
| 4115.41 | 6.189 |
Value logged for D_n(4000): 1.3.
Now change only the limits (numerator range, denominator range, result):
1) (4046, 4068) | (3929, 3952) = 1.40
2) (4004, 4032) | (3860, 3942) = 1.32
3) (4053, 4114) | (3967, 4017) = 1.13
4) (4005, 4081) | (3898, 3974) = 1.35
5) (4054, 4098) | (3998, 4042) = 1.03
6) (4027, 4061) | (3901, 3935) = 1.31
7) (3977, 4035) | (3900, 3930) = 1.14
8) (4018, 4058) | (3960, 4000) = 1.34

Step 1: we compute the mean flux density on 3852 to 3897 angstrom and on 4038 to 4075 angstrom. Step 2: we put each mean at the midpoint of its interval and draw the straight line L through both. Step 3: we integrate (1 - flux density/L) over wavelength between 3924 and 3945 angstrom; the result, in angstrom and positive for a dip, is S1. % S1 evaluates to 4.9 angstrom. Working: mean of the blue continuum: 4.87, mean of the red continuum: 6.16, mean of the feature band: 4.07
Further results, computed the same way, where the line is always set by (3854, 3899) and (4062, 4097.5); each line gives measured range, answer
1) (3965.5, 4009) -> 3.7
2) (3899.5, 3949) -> 1.7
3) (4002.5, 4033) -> -2.4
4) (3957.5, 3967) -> 2.6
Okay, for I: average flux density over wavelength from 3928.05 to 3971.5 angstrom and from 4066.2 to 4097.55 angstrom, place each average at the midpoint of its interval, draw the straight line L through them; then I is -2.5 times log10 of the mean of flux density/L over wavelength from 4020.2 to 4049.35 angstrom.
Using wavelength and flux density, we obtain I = -0.12 mag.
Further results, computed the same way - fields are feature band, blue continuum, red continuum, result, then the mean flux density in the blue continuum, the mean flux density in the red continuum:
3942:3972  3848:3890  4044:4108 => 0.14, 4.88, 5.78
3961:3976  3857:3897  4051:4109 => 0.43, 4.82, 5.75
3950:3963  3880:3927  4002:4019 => 0.19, 5.05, 6.12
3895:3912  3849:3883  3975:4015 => 0.03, 5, 5.53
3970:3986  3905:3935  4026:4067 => 0.20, 4.92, 6.05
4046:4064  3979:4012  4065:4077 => -0.04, 5.63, 5.98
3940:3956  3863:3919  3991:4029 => 0.02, 4.99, 5.84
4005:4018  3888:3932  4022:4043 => -0.07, 4.93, 5.9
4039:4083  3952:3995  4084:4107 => -0.13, 4.58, 5.58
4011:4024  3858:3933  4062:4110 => -0.14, 4.9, 5.61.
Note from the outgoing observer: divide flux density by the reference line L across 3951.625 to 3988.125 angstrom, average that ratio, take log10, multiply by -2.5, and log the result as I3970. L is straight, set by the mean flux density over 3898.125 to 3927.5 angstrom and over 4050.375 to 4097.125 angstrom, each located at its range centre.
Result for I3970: 0.25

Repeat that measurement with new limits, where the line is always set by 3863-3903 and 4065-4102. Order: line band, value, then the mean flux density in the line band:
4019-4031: -0.06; 5.82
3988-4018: -0.07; 5.75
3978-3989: 0.00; 5.31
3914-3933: 0.03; 4.84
